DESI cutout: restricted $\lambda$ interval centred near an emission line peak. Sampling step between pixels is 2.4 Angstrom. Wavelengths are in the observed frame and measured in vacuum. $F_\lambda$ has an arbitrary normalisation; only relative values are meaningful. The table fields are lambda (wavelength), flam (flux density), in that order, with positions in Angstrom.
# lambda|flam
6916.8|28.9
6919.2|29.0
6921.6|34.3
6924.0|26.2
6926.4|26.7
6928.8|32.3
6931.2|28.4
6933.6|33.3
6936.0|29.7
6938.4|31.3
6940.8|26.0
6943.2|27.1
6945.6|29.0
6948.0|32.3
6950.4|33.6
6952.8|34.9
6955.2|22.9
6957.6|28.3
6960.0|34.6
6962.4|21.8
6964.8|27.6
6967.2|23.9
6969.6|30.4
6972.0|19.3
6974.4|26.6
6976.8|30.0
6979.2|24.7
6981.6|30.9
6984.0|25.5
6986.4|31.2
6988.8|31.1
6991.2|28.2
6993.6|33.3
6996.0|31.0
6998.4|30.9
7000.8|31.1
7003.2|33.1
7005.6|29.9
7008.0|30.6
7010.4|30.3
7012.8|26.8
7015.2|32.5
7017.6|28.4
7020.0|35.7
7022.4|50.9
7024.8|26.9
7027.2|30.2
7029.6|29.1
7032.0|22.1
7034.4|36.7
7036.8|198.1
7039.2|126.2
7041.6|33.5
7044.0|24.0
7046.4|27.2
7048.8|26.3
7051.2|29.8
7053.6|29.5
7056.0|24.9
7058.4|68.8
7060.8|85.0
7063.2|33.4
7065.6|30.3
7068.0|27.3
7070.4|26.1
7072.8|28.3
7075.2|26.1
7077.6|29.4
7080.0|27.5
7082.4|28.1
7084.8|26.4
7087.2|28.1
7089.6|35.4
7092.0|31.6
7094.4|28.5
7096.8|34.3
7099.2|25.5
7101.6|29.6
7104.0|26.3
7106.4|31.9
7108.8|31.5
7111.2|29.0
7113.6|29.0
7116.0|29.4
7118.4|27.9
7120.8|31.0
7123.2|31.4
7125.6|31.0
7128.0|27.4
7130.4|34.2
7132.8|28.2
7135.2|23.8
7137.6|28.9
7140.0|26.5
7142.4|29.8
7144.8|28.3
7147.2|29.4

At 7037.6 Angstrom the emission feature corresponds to H-alpha 6563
